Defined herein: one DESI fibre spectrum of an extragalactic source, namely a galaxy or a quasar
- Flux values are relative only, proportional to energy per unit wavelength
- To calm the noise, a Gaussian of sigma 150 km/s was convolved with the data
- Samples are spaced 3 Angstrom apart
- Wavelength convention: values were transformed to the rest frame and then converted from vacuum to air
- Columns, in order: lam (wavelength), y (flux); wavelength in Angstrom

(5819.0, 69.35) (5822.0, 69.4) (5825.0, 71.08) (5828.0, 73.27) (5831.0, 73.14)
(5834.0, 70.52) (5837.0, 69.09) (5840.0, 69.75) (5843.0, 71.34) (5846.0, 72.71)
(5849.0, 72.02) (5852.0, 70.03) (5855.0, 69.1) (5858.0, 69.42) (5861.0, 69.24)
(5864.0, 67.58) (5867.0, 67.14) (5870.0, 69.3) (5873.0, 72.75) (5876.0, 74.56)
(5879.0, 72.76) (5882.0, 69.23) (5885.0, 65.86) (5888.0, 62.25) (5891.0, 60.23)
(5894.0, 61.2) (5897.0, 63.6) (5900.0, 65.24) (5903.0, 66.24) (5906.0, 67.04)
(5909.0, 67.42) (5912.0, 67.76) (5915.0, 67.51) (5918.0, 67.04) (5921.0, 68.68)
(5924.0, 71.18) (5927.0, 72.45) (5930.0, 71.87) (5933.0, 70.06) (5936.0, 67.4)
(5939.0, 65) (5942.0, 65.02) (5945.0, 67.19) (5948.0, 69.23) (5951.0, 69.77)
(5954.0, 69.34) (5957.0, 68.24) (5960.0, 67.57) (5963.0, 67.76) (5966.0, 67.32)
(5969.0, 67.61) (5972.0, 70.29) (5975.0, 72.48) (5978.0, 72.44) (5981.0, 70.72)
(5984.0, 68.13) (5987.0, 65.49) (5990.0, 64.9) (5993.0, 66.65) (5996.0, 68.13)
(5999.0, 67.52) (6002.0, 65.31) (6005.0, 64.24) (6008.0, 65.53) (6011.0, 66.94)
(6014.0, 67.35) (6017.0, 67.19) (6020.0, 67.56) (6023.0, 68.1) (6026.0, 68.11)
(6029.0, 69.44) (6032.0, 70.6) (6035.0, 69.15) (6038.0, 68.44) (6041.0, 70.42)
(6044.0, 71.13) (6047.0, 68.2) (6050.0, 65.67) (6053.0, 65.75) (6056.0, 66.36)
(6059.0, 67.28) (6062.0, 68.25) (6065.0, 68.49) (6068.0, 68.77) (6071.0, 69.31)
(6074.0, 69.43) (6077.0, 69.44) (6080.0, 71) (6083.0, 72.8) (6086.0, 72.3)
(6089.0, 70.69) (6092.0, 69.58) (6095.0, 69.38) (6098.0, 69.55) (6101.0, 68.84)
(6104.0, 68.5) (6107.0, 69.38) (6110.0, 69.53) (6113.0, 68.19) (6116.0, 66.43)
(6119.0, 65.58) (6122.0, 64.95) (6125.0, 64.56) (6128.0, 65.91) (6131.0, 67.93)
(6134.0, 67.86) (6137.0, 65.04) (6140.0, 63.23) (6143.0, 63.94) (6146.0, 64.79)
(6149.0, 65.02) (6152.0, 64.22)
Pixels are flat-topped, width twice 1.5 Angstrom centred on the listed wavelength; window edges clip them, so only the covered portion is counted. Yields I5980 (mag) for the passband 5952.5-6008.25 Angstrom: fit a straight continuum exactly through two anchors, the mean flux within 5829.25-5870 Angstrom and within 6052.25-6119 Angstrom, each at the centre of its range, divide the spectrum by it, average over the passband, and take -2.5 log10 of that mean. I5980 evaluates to 0.02 mag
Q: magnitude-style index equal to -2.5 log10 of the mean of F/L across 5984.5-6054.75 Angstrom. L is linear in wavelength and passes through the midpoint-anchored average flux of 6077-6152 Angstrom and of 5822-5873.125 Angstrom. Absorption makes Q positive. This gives 0.02 mag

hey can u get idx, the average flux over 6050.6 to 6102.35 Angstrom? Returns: 69.2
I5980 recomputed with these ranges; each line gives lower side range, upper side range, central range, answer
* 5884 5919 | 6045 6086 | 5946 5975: -0.038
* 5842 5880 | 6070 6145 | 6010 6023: 0.026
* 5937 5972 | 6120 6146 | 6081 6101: -0.074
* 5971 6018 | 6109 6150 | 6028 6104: -0.039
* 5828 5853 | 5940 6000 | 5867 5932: 0.032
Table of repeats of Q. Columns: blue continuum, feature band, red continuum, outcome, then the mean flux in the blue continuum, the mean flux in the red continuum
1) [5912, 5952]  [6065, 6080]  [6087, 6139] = -0.02 mag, 68.6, 67.8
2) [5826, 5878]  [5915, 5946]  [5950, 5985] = 0.02 mag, 70.7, 69.3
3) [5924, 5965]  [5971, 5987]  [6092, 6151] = -0.03 mag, 68.6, 66.8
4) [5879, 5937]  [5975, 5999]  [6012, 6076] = -0.01 mag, 67.1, 68.3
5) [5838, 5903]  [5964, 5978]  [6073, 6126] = -0.02 mag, 68.3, 68.9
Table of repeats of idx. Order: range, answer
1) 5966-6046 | 68.2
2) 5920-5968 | 68.6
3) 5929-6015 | 67.9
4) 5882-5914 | 64.9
